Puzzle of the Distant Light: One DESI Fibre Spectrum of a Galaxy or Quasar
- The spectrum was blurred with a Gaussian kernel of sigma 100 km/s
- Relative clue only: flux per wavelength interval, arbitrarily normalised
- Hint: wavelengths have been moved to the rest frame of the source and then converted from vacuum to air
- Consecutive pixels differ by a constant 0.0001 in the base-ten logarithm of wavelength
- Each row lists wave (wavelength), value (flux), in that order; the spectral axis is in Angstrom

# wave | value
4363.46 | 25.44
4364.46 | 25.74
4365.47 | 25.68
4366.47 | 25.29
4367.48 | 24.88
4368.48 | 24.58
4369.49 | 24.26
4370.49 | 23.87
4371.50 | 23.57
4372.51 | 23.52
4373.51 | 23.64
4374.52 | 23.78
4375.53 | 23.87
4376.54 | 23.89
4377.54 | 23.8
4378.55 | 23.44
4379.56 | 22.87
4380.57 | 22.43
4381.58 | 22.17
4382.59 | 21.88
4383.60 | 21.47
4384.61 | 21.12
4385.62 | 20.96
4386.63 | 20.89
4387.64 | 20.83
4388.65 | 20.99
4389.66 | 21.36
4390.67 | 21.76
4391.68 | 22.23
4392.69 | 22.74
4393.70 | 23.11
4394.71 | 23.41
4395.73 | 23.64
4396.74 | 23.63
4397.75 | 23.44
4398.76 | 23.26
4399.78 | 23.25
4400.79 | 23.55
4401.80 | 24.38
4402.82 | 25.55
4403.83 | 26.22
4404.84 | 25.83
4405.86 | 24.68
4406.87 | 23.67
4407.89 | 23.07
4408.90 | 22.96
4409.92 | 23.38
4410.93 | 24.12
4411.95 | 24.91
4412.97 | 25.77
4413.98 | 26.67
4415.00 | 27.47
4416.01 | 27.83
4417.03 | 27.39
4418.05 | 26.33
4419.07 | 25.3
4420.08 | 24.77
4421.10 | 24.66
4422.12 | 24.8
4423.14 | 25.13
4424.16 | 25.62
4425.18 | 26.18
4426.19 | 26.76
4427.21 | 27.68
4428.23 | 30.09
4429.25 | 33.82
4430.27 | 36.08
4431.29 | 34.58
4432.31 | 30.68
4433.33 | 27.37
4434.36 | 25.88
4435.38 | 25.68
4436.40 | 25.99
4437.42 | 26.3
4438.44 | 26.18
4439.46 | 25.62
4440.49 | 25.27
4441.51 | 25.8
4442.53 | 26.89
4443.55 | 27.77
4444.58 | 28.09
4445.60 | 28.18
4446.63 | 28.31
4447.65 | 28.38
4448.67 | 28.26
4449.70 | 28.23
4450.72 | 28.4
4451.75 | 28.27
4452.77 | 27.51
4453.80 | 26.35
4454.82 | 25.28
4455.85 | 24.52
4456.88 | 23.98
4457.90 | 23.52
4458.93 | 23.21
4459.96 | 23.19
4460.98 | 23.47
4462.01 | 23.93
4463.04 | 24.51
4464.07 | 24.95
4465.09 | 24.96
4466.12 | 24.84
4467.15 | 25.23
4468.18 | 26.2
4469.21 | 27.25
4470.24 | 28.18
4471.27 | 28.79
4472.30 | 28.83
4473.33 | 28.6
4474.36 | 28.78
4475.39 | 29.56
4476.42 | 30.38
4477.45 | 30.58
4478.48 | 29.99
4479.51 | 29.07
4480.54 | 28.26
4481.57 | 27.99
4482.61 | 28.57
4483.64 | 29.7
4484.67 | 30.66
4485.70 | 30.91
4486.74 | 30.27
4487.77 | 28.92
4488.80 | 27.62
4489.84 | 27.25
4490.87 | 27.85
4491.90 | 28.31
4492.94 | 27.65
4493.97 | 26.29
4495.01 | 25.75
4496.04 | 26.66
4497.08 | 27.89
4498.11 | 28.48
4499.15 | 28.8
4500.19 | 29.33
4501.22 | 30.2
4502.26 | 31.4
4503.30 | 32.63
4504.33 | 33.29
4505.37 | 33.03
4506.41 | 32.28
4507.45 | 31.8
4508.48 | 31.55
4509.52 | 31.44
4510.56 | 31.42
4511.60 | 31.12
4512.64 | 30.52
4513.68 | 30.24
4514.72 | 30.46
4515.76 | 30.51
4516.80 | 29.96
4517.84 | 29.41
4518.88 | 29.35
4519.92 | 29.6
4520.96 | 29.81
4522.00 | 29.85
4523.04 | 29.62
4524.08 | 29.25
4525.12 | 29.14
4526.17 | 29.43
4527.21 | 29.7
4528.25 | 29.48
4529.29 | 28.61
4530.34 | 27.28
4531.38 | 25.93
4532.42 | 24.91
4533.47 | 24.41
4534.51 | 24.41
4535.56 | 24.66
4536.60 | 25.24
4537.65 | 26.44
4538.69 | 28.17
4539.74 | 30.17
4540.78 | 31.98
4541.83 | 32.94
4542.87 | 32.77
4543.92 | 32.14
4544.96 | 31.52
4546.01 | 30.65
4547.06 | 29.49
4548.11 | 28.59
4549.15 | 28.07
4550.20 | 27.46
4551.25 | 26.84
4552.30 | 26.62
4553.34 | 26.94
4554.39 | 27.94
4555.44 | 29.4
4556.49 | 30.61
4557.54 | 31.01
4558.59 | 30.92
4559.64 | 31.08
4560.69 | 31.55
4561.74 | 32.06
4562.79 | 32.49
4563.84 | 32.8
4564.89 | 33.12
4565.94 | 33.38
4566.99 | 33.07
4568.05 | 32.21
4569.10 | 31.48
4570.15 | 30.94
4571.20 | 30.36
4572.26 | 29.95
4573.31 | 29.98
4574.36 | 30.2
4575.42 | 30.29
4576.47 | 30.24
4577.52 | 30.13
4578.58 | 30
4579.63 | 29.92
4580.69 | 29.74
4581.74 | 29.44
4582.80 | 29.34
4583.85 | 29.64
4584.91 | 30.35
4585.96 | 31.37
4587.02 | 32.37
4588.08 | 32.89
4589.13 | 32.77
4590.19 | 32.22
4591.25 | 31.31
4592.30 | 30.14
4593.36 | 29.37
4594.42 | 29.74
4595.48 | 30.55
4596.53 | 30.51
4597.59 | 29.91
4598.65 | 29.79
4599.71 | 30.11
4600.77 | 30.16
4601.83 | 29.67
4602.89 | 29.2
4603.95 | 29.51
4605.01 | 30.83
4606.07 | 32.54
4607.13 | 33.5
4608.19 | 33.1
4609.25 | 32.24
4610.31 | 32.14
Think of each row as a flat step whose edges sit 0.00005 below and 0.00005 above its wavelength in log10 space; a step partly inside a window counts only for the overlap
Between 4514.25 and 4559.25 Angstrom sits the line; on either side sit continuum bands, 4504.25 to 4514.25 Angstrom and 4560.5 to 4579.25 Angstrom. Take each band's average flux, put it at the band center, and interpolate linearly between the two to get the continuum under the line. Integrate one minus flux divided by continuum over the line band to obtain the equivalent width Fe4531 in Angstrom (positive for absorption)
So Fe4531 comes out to 3.7 Angstrom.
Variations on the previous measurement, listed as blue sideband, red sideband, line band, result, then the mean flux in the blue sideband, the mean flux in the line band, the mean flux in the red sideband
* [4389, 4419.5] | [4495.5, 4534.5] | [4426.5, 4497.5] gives -1.39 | 24.3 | 27.6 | 29.6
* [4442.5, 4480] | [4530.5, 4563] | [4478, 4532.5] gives -2.96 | 26.9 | 29.5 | 28.9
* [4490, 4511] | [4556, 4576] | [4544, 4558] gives 0.95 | 29.8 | 29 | 31.4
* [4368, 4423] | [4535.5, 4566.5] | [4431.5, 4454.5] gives -1.48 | 23.8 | 27.3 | 30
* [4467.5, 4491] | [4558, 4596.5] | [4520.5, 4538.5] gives 1.46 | 28.9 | 27.5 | 31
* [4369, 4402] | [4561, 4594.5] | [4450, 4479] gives -0.39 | 22.8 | 26.6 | 31.1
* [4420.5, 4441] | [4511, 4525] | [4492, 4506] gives 0.07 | 27.7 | 29.3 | 30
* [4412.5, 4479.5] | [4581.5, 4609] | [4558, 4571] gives -0.86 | 27.1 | 32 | 30.8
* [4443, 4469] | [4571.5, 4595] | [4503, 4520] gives -1.92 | 26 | 31.1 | 30.5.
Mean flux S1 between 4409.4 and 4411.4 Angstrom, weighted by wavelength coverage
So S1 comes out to 23.8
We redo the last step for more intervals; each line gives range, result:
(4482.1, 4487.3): 30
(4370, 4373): 23.6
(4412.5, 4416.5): 27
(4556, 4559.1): 30.8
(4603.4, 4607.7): 31.6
